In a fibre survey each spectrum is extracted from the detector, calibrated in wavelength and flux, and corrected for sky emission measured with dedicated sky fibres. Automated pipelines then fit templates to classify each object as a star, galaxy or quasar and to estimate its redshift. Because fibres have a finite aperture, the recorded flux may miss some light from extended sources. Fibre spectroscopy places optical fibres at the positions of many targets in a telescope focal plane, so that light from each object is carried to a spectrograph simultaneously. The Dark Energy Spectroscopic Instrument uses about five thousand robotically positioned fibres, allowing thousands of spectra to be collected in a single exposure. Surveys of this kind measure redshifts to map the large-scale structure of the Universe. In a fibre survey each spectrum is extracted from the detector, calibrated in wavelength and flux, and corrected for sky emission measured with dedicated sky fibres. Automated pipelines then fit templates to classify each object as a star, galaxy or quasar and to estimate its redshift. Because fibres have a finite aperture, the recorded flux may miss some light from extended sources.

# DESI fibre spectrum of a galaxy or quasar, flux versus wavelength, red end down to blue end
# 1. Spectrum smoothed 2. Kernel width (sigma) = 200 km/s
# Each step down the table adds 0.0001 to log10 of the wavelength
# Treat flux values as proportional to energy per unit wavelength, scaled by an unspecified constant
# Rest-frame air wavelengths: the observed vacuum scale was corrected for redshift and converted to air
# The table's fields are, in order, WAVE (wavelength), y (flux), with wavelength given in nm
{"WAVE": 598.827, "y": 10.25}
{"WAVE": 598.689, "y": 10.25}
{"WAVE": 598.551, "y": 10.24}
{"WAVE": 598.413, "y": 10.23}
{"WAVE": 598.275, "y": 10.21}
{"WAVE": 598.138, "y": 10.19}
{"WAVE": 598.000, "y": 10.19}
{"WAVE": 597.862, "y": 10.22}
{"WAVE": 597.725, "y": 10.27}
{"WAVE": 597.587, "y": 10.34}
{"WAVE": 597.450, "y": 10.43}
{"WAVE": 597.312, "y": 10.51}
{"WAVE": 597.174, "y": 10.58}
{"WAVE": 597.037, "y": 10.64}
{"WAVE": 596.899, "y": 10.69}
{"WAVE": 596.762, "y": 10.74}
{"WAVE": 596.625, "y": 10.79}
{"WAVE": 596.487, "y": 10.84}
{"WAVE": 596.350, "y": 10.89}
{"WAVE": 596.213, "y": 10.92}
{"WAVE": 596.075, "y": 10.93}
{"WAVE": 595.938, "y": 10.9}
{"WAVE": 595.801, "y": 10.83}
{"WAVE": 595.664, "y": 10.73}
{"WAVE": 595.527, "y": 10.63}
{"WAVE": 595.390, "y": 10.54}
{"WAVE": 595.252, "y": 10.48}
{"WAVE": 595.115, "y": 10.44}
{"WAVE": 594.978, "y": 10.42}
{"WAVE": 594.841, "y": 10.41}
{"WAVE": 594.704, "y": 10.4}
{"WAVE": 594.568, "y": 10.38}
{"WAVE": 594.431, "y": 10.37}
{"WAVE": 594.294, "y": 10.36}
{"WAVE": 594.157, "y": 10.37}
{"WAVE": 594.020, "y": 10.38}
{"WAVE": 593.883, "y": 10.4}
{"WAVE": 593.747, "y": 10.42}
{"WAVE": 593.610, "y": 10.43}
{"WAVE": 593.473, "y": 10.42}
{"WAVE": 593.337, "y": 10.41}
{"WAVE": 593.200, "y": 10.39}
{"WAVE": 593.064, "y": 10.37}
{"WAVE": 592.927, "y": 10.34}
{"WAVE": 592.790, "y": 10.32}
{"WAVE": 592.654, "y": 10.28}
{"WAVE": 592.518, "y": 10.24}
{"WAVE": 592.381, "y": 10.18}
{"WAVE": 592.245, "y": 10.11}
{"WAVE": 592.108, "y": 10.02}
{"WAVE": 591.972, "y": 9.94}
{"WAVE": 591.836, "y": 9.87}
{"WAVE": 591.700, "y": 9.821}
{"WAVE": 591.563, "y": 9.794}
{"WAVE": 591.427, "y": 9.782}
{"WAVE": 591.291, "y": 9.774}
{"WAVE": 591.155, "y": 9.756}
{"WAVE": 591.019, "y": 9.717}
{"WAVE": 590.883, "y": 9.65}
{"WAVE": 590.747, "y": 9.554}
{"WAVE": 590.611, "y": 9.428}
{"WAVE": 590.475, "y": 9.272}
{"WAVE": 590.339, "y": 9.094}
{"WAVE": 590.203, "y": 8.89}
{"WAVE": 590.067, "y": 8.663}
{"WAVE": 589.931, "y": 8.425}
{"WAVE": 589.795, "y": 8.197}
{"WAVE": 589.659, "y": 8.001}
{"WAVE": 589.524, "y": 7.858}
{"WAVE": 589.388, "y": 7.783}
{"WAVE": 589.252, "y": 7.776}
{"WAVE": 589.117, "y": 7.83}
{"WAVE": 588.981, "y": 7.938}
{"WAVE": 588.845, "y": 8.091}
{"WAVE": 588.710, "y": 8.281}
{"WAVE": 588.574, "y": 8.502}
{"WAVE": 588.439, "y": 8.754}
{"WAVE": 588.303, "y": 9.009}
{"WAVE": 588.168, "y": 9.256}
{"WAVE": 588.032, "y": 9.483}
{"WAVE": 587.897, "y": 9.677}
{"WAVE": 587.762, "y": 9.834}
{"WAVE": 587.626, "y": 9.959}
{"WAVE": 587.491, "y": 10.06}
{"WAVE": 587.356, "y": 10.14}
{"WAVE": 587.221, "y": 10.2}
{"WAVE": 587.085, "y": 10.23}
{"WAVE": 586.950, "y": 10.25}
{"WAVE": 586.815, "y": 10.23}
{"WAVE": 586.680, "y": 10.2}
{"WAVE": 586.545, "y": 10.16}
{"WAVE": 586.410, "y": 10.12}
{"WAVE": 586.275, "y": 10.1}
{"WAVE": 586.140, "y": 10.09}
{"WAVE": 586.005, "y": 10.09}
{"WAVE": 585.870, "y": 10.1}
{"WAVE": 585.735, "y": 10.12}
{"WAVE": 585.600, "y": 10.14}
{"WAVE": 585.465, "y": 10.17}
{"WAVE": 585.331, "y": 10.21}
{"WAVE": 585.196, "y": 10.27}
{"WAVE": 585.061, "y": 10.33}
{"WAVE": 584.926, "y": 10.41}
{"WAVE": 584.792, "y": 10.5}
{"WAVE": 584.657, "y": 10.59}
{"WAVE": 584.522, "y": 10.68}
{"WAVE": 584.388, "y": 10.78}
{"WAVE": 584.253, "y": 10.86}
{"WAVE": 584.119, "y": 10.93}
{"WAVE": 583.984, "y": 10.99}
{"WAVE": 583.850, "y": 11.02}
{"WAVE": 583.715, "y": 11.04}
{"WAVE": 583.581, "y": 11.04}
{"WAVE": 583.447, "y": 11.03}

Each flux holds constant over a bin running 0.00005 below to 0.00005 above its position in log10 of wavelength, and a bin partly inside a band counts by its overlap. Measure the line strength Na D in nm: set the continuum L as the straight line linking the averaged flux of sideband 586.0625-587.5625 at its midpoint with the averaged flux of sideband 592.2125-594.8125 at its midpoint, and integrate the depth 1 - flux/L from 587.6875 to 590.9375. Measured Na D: 0.482 nm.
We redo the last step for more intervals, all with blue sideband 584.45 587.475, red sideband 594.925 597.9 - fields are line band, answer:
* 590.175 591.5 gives 0.116 nm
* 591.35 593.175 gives 0.068 nm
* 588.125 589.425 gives 0.255 nm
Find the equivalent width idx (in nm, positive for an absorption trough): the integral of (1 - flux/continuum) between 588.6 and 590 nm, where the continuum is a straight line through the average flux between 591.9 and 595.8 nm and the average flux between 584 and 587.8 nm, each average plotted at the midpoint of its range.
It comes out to 0.31 nm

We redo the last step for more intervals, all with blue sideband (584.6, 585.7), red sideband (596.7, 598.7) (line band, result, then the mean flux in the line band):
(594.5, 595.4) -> -0.01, 10.4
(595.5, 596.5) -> -0.05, 10.8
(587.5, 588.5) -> 0.08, 9.46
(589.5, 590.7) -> 0.19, 8.69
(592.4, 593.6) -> 0.00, 10.3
